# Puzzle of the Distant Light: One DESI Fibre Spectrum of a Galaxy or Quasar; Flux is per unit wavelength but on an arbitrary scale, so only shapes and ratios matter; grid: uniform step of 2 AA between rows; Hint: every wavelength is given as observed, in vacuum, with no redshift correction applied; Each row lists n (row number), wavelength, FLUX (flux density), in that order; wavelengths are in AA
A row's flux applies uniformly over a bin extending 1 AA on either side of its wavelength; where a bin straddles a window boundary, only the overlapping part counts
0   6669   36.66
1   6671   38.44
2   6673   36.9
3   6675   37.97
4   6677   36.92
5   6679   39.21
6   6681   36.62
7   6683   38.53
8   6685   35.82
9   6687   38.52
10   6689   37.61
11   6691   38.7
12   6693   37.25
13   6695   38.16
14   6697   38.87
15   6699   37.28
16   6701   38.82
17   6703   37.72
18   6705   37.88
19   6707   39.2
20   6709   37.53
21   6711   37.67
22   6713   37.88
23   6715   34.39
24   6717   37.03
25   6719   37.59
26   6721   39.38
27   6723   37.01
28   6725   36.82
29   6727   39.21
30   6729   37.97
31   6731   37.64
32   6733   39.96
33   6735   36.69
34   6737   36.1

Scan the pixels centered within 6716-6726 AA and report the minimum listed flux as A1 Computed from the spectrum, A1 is 36.82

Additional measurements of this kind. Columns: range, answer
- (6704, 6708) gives 37.88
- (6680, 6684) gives 36.62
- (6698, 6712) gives 37.28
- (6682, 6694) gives 35.82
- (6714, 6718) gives 34.39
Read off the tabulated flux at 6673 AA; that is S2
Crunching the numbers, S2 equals 36.9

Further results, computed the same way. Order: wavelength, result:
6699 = 37.28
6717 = 37.03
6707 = 39.2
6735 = 36.69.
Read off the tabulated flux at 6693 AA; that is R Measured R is 37.25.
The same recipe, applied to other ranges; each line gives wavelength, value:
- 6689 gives 37.61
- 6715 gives 34.39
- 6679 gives 39.21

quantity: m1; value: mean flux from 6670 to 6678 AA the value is 37.6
